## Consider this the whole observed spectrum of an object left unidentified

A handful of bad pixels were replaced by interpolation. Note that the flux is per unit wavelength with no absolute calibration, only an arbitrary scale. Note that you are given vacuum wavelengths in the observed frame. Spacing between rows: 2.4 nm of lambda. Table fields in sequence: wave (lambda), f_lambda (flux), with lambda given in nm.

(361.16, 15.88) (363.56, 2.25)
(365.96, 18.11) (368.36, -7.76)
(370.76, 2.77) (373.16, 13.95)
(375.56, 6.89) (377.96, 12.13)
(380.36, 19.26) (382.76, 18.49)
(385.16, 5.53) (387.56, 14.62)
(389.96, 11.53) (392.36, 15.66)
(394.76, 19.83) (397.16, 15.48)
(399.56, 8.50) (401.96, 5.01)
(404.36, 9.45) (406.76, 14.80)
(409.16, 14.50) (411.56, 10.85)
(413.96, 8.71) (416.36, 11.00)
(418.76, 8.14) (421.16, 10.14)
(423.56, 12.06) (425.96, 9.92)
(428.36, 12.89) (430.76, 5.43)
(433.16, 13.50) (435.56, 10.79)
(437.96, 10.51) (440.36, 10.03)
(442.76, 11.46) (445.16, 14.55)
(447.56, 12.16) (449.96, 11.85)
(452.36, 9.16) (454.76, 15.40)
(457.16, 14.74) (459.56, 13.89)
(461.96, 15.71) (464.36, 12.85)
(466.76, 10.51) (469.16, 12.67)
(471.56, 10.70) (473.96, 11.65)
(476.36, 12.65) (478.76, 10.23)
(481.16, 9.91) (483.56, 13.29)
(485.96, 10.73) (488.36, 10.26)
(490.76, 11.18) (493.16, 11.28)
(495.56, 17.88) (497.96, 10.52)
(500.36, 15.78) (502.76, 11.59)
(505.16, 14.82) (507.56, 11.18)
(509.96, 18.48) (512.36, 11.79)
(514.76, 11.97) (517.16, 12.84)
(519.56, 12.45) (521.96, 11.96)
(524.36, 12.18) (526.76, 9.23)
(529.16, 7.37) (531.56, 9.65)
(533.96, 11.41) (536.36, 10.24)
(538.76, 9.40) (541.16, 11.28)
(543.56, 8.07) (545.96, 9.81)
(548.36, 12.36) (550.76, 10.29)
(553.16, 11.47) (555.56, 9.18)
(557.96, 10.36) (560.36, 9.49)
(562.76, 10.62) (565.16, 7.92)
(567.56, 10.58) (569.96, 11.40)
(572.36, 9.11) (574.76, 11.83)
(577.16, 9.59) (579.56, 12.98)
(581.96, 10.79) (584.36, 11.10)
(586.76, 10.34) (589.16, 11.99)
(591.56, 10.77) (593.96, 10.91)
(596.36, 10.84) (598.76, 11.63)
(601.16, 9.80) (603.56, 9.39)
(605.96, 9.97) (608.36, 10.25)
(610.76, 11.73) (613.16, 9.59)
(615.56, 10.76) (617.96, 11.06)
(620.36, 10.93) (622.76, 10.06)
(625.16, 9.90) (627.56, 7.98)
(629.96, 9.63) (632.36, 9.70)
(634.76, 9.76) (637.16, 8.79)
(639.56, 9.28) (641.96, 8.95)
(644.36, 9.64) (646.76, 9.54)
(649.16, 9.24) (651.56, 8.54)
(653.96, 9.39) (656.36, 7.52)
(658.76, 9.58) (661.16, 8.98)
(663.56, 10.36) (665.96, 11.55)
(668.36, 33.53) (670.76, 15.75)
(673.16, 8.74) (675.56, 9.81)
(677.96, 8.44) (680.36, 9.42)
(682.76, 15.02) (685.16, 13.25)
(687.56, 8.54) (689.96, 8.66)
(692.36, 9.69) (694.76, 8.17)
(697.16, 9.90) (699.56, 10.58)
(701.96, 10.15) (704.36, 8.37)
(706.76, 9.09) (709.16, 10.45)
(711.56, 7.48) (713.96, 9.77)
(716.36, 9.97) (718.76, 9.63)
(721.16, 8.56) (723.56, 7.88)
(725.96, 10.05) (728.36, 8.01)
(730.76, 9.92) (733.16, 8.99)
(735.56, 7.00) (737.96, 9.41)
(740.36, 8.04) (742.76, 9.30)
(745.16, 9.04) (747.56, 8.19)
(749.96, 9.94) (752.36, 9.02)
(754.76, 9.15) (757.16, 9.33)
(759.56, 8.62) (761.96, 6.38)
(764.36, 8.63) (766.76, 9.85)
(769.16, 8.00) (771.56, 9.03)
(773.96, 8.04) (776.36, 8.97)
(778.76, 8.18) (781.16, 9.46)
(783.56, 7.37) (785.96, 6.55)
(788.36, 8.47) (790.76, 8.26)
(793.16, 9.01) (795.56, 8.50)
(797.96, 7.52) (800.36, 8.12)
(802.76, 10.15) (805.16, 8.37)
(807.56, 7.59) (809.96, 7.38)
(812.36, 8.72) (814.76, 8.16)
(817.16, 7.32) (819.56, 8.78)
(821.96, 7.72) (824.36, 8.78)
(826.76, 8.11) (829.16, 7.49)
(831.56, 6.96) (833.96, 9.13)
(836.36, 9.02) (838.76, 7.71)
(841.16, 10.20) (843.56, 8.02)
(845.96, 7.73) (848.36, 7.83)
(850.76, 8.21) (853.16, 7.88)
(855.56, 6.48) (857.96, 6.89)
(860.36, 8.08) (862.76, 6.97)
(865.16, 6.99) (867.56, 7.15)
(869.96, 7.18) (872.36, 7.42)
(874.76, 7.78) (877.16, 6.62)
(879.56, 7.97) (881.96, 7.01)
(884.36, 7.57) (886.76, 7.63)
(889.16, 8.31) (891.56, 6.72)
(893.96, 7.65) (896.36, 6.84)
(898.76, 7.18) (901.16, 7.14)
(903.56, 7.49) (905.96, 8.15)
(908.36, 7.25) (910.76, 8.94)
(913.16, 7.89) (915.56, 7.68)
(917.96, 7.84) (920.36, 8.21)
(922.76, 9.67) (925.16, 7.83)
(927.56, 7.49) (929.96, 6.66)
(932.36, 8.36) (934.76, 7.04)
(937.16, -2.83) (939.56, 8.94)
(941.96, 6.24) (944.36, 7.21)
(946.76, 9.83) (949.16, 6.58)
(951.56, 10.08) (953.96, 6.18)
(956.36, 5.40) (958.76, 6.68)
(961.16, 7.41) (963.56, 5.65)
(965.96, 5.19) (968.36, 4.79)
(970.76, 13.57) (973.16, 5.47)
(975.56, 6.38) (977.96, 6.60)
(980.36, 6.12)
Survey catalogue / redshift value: 0.018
